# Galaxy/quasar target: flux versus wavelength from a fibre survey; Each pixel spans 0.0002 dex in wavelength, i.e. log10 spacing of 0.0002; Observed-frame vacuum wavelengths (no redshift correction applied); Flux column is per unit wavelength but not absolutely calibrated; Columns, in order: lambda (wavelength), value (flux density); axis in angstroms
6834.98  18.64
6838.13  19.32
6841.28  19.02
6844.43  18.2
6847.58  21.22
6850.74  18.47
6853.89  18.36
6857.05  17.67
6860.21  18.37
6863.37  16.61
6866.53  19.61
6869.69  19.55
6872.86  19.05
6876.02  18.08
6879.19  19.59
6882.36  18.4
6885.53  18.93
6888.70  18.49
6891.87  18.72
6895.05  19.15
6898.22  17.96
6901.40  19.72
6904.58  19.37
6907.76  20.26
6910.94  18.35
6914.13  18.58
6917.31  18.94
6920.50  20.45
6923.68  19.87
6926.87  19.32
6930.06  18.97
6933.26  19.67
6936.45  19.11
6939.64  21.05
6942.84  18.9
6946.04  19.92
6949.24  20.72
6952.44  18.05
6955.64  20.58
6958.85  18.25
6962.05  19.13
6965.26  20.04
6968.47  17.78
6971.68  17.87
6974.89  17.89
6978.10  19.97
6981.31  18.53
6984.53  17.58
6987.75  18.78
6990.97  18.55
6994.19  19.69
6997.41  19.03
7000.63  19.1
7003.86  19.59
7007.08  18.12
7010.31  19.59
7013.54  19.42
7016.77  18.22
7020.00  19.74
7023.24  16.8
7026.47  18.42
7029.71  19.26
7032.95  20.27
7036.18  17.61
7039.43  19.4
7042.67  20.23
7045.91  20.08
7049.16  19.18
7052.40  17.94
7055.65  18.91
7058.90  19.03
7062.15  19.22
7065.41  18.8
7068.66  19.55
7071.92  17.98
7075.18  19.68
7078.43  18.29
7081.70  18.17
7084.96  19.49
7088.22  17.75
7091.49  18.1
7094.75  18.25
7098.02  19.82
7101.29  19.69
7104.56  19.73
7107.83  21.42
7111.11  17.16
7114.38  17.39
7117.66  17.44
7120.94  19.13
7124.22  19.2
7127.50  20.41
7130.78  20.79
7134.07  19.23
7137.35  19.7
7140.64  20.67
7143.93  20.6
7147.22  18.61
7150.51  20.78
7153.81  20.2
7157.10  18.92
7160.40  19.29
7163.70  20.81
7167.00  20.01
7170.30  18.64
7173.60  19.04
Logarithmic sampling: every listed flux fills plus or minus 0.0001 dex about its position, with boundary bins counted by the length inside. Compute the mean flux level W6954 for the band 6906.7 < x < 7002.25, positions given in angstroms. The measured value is 19.2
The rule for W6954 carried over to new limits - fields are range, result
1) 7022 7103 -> 18.9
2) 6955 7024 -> 18.8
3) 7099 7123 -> 18.9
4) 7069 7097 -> 18.5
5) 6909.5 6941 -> 19.4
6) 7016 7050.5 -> 19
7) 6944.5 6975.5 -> 19.1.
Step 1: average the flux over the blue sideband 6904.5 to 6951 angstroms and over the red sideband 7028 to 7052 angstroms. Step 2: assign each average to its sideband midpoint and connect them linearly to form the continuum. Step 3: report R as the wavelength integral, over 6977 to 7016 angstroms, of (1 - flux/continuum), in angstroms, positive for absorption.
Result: 0.9 angstroms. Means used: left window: 19.6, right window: 19.4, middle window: 19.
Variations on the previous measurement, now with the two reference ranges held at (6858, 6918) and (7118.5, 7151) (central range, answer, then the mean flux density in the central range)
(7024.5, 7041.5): 0.4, 19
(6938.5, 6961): -0.6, 19.6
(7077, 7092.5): 1.0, 18.4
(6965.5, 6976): 0.6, 18.1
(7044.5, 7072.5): 0.7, 19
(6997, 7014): 0.1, 19.1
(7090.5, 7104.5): 0.4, 19.1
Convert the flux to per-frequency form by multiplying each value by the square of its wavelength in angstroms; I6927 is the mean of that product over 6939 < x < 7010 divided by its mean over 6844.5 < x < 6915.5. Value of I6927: 1.04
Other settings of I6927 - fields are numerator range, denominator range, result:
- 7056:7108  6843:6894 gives 1.08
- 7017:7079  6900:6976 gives 1.01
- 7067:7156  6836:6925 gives 1.09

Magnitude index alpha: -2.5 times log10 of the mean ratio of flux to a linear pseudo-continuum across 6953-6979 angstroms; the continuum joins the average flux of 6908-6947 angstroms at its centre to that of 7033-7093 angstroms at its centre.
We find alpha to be 0.02 mag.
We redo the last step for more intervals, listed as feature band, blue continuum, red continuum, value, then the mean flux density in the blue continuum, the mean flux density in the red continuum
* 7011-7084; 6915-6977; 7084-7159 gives 0.02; 19.3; 19.3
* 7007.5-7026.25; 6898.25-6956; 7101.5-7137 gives 0.04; 19.5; 19.2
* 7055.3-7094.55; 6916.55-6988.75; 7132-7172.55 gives 0.05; 19.2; 19.8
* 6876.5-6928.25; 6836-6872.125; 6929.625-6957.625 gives 0.01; 18.8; 19.7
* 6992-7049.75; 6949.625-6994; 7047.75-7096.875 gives -0.02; 18.8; 18.7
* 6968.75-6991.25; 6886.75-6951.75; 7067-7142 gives 0.05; 19.4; 19.1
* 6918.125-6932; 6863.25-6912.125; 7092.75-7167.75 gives -0.03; 18.9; 19.5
